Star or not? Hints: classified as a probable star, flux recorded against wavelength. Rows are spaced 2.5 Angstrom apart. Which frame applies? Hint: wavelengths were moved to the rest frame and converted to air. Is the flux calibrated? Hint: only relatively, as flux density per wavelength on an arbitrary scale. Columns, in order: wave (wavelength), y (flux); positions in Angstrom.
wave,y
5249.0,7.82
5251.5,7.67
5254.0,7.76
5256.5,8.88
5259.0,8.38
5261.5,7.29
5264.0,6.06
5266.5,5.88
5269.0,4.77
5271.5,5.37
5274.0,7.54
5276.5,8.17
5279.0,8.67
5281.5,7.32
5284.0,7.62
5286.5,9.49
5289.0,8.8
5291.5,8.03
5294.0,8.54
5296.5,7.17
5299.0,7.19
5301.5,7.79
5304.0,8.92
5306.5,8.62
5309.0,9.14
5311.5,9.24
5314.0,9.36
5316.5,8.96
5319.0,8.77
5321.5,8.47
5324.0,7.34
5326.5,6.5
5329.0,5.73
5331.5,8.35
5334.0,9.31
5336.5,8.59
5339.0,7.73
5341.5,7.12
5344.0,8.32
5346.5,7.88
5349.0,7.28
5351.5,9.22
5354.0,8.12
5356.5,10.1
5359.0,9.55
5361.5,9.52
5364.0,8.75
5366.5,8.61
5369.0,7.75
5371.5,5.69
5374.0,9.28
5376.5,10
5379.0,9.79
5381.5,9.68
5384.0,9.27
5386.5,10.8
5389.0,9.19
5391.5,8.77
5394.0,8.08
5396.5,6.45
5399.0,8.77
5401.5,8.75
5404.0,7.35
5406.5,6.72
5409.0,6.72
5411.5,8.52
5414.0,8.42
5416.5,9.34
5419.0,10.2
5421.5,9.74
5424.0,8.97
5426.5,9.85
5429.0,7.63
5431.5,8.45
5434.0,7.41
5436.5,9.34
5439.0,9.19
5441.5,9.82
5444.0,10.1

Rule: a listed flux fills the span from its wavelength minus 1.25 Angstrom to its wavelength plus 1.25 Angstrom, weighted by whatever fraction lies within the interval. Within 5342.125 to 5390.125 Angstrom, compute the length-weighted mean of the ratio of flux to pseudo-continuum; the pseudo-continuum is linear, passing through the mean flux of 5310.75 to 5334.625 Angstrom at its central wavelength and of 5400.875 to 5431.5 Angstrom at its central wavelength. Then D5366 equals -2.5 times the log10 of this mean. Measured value -0.07 mag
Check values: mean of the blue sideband 8.15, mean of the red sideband 8.51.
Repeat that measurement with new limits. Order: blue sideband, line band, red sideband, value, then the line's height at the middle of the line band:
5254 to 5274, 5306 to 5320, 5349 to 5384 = -0.16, 7.79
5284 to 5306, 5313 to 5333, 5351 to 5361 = 0.10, 8.7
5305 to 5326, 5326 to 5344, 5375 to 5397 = 0.14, 8.81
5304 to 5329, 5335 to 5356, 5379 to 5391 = 0.10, 8.93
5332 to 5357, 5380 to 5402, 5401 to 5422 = -0.07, 8.35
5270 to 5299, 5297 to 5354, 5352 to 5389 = 0.03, 8.42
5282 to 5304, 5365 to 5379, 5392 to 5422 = -0.03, 8.19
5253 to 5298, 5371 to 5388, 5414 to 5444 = -0.09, 8.6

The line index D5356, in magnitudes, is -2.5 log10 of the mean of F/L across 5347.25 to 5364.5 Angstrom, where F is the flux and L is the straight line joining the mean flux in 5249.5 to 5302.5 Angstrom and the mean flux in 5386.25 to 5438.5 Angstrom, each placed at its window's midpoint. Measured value -0.10 mag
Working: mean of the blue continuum 7.55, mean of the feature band 8.91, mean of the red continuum 8.51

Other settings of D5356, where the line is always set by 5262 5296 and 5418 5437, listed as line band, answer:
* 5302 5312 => -0.16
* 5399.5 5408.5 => 0.14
